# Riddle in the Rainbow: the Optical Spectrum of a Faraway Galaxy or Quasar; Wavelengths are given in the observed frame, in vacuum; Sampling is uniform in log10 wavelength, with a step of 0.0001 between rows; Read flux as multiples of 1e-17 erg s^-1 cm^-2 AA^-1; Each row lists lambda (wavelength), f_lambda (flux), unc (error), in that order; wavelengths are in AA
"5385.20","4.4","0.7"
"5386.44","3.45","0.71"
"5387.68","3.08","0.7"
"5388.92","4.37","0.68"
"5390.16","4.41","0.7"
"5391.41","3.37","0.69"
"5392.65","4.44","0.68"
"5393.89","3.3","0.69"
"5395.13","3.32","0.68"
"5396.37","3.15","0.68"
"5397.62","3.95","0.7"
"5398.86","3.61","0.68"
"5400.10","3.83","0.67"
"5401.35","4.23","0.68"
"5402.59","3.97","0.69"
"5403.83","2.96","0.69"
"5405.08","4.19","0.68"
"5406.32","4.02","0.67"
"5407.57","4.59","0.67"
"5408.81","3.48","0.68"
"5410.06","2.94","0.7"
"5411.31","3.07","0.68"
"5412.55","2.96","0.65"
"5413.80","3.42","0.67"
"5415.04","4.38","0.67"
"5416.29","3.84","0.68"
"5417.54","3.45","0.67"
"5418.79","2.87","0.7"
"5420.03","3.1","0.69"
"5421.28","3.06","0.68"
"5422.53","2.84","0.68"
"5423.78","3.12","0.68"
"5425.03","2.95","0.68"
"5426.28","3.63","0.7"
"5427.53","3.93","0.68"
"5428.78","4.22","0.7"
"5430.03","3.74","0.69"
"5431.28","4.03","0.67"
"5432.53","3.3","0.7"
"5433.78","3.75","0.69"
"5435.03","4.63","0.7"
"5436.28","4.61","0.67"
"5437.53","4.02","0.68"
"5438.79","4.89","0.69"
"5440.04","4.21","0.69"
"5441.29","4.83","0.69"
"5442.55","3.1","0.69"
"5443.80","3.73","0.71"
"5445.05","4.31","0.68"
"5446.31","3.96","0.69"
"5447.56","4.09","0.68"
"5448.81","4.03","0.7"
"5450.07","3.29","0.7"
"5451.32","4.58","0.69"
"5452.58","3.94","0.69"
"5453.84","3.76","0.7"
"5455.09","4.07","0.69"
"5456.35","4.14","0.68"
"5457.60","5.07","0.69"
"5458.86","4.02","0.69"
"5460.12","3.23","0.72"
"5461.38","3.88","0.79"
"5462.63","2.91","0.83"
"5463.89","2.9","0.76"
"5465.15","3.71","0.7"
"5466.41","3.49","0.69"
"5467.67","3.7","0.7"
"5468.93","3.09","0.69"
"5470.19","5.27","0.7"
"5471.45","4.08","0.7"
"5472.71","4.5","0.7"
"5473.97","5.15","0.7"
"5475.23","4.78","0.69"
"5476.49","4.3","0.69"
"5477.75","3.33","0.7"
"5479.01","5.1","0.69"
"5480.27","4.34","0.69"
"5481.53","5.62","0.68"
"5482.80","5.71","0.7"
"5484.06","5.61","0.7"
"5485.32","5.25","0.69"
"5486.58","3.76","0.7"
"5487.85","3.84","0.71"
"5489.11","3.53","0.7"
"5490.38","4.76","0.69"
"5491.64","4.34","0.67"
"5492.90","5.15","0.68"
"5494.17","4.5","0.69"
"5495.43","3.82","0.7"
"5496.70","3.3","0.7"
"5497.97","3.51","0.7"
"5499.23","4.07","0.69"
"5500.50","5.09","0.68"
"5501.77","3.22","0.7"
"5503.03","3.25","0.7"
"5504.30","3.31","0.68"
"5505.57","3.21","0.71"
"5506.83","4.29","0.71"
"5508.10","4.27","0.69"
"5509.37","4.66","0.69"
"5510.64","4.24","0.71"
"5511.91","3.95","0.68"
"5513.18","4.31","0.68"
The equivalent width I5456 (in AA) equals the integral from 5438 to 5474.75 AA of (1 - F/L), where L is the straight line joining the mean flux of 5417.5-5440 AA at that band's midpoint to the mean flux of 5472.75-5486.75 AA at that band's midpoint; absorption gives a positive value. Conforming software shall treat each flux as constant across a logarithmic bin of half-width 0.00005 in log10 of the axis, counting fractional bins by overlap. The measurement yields 2.55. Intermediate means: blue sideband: 3.69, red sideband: 4.84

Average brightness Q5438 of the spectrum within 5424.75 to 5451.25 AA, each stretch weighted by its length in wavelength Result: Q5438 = 3.99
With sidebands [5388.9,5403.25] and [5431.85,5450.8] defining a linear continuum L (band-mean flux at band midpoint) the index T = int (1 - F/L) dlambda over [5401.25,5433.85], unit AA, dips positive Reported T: 3.1 AA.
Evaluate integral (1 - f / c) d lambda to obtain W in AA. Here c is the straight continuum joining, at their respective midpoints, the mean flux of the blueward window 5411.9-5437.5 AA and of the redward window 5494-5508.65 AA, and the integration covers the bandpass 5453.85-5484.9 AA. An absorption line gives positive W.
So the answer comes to -4.4 AA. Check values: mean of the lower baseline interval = 3.6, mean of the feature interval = 4.25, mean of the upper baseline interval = 3.8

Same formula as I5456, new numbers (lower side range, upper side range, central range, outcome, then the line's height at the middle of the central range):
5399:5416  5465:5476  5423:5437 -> 0.3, 3.88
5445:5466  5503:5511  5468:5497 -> -4.4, 3.89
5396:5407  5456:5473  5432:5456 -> -1.5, 3.82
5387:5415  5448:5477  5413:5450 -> 0.5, 3.84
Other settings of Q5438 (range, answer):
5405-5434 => 3.52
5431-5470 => 3.93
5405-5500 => 3.98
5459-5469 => 3.41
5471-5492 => 4.6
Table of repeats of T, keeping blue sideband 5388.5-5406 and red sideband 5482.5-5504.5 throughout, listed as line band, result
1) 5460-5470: 1.6 AA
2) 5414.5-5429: 1.8 AA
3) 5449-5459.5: -0.2 AA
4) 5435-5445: -0.6 AA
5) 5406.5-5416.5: 0.7 AA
